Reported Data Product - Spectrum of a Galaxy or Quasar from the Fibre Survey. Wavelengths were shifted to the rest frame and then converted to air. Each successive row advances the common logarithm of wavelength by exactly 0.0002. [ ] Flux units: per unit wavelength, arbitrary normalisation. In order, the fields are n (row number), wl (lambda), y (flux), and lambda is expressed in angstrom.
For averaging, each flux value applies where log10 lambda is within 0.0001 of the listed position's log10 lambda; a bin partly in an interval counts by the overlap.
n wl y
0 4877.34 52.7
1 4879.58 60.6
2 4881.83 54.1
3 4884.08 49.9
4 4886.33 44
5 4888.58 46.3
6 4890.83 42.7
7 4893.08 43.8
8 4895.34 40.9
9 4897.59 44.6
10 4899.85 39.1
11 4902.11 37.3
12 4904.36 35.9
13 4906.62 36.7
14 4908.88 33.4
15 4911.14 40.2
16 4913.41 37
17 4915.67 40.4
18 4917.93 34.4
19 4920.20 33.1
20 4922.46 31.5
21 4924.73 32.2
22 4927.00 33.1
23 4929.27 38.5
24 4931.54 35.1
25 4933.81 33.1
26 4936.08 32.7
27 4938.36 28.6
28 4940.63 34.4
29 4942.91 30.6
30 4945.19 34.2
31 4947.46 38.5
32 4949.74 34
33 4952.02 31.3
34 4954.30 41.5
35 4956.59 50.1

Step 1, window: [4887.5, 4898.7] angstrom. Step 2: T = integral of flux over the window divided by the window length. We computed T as 43.7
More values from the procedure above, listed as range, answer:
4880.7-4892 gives 47.4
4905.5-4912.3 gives 36.7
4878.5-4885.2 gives 54.8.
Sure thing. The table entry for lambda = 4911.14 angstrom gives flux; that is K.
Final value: 40.2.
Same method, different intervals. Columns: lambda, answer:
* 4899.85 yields 39.1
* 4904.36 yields 35.9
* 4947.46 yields 38.5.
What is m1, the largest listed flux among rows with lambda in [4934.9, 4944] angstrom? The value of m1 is 34.4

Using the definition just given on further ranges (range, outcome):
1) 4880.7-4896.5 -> 54.1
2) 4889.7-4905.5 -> 44.6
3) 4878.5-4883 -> 60.6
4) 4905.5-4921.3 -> 40.4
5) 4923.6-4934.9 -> 38.5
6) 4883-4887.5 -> 49.9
